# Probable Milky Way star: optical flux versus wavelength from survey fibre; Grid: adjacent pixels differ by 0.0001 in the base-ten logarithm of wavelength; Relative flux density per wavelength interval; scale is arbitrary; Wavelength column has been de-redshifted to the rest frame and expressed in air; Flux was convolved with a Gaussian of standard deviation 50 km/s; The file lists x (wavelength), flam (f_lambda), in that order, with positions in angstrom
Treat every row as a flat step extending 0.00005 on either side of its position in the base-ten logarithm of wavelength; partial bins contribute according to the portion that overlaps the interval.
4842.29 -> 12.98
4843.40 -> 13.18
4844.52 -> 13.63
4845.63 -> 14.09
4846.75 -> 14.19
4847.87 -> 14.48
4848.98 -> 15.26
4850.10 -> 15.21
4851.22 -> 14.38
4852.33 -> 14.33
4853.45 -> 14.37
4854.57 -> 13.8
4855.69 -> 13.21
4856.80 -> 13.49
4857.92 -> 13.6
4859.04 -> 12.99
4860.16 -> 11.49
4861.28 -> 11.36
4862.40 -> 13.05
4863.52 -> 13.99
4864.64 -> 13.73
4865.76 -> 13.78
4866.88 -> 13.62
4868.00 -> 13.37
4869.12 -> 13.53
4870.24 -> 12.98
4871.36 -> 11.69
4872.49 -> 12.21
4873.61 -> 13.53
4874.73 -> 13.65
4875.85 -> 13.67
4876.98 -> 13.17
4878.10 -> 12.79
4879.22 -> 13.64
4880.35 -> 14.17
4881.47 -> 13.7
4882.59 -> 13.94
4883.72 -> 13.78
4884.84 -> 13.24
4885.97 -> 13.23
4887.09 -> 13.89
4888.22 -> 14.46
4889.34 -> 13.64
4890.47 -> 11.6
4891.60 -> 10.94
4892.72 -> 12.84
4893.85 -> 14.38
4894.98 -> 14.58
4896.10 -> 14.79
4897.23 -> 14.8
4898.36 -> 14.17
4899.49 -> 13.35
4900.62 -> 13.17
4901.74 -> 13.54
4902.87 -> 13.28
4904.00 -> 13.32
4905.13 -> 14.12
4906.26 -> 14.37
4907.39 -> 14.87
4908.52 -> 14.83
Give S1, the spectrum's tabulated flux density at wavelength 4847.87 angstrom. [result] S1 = 14.48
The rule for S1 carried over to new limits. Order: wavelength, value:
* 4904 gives 13.32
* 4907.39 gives 14.87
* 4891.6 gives 10.94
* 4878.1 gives 12.79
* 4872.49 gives 12.21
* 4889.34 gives 13.64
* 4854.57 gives 13.8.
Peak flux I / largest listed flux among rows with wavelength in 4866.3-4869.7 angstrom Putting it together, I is 13.62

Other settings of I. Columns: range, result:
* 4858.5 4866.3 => 13.99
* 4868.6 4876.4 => 13.67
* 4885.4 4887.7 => 13.89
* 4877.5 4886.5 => 14.17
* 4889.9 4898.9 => 14.8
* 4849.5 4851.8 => 15.21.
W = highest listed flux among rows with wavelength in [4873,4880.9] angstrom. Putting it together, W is 14.17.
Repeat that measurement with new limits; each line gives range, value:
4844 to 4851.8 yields 15.26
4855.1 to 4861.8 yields 13.6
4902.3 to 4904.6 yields 13.32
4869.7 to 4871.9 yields 12.98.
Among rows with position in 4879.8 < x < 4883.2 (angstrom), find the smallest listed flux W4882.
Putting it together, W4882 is 13.7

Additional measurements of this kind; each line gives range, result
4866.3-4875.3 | 11.69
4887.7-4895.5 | 10.94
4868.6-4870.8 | 12.98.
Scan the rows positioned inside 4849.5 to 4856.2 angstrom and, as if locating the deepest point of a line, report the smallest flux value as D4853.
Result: 13.21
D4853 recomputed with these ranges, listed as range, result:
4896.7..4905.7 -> 13.17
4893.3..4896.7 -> 14.38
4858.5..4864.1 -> 11.36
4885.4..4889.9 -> 13.23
